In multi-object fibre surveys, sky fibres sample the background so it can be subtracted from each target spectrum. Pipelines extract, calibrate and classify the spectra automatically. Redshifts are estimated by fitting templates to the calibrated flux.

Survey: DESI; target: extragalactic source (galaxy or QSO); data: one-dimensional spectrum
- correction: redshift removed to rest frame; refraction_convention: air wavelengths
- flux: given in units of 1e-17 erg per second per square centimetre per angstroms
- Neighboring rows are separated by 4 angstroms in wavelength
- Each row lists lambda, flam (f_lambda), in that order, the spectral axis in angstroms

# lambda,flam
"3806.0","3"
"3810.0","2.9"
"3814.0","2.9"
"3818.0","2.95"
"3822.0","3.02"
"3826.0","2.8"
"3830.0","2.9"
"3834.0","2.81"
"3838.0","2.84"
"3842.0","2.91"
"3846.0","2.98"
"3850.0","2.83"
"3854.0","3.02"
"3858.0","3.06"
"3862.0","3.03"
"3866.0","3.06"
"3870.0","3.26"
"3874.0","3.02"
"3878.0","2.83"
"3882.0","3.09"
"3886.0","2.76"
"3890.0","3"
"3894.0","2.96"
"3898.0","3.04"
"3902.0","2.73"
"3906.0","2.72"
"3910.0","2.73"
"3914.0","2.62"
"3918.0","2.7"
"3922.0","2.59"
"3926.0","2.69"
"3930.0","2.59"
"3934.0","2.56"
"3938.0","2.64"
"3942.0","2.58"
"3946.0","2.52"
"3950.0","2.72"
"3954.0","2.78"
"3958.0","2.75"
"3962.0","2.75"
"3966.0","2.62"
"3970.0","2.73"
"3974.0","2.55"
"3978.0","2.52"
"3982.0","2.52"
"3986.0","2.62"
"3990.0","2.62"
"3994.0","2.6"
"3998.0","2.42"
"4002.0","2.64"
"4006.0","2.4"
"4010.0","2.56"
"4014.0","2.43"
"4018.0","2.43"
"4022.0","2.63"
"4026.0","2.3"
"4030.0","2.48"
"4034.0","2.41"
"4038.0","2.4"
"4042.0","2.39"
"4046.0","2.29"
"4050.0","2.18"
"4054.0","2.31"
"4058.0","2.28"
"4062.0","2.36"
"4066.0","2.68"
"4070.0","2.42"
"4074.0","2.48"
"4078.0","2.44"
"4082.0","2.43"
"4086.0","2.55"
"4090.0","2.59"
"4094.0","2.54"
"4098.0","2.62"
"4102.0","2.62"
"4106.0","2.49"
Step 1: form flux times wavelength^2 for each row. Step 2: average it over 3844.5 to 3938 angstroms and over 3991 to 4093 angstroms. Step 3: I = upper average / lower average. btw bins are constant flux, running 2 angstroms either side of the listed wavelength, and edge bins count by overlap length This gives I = 0.92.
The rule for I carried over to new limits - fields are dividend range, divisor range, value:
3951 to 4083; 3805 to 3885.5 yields 0.92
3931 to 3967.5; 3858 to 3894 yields 0.92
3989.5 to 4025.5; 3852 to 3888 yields 0.89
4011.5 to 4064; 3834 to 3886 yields 0.87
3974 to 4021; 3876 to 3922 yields 0.94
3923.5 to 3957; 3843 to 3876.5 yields 0.91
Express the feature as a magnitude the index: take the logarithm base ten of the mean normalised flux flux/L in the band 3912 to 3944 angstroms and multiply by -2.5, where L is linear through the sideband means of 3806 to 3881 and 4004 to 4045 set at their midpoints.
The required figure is 0.038 mag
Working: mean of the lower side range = 2.95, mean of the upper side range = 2.44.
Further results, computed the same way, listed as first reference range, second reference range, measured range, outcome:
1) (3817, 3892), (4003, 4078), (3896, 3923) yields 0.02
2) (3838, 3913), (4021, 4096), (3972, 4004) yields 0.03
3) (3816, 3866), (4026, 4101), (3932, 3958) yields 0.02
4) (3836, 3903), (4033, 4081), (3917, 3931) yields 0.06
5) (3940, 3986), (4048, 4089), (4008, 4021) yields 0.02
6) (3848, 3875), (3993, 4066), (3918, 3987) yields 0.03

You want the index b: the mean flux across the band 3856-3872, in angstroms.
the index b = 3.1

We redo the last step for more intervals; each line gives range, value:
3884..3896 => 2.91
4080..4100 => 2.55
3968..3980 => 2.6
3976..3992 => 2.57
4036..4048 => 2.36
